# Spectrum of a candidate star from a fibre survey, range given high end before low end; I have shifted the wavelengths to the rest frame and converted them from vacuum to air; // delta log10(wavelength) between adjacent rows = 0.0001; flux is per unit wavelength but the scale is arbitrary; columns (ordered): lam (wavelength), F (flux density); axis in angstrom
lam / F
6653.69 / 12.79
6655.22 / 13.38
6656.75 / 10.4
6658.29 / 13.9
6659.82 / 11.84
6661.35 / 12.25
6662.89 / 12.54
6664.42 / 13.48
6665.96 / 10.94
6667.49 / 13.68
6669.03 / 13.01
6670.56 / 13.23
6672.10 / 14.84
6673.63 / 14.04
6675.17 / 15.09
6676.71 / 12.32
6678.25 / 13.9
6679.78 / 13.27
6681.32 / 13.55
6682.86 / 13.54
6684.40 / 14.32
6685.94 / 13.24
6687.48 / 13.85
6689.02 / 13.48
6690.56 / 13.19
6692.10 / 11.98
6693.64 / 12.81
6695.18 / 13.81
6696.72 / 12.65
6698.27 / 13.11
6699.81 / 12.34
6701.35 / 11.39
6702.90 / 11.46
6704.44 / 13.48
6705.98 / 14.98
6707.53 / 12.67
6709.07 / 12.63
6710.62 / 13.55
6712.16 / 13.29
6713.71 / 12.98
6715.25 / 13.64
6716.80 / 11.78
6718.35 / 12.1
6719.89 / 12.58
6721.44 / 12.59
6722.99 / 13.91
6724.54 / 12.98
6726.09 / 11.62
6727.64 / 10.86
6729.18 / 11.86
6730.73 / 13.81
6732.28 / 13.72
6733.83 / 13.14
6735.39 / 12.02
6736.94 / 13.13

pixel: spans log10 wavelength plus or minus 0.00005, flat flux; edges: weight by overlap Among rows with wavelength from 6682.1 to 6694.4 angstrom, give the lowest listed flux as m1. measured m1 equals 11.98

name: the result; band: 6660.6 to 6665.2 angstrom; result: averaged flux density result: 12.7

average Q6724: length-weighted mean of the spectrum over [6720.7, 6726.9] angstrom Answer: 12.8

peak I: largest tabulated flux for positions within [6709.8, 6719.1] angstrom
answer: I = 13.64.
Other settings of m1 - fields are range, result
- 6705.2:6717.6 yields 11.78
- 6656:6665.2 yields 10.4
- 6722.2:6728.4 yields 10.86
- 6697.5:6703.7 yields 11.39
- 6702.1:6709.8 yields 11.46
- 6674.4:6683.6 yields 12.32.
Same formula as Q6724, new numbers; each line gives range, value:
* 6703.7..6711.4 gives 13.5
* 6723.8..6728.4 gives 11.8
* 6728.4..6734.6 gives 13.1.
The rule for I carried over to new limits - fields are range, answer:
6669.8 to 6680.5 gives 15.09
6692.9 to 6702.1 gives 13.81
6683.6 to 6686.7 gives 14.32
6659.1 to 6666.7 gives 13.48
